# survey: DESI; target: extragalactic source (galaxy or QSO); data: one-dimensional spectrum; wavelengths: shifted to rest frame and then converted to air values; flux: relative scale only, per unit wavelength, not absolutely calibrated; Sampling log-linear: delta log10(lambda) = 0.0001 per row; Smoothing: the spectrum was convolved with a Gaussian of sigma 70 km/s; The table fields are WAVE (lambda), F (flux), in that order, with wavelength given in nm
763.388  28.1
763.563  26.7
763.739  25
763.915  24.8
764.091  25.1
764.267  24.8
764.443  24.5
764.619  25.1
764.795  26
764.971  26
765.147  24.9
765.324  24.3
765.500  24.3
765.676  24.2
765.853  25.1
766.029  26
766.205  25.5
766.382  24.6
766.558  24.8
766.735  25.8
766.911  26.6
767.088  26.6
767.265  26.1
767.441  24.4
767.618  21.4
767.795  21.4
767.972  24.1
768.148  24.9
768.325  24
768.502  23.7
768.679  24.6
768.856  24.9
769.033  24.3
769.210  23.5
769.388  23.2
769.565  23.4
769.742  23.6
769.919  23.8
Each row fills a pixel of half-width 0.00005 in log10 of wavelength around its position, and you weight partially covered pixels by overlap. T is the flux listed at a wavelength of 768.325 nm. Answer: 24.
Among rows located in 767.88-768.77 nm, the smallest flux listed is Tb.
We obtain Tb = 23.7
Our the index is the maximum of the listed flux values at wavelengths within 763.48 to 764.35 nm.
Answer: 26.7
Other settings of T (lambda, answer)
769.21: 23.5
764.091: 25.1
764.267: 24.8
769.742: 23.6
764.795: 26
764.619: 25.1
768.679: 24.6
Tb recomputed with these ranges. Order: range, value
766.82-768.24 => 21.4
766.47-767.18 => 24.8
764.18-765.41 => 24.3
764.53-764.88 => 25.1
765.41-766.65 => 24.2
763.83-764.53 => 24.5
